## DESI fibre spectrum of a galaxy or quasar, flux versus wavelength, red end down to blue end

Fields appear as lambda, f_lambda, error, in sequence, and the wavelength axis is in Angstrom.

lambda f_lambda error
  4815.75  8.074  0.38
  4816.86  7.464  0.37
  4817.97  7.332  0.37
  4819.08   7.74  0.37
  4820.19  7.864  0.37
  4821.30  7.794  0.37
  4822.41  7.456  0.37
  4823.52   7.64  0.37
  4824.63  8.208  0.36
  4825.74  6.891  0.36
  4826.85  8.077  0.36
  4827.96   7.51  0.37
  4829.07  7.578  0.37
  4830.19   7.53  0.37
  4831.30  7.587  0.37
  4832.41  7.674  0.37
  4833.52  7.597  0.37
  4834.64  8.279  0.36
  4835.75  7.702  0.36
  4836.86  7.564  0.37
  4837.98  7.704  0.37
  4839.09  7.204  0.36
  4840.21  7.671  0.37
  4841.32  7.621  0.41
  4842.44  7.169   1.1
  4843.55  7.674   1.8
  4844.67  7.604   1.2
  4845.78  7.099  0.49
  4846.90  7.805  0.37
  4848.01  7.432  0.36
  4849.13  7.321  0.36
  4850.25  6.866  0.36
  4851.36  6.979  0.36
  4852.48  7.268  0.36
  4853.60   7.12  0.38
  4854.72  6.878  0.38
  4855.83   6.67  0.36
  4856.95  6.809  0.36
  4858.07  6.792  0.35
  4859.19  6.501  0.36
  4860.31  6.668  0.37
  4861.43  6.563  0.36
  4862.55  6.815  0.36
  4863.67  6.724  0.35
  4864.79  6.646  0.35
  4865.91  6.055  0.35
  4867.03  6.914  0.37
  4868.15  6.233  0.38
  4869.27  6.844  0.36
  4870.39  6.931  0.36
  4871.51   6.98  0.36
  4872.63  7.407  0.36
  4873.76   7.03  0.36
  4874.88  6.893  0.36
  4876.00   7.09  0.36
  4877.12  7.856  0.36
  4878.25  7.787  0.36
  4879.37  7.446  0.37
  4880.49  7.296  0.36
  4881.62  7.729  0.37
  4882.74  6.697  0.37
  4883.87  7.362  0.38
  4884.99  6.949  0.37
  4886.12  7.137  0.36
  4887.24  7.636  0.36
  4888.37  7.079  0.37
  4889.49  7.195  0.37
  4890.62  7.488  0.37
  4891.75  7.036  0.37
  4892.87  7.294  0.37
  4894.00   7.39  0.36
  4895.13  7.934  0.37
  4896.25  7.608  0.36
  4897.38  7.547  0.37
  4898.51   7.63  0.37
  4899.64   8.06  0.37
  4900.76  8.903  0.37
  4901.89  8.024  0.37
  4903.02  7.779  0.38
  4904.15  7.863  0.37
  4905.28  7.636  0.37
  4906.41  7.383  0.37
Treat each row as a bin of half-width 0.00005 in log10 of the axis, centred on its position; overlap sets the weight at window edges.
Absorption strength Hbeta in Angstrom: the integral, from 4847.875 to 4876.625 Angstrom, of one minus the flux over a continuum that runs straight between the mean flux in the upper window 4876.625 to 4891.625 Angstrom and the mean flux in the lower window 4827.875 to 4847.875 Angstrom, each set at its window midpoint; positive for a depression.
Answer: 2.3 Angstrom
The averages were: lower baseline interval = 7.59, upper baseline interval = 7.34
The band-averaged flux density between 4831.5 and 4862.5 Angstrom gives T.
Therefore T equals 7.26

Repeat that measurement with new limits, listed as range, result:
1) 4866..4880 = 7.09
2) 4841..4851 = 7.39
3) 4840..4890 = 7.09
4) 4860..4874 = 6.75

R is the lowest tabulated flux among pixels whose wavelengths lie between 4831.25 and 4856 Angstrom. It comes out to 6.67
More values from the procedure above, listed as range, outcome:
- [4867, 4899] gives 6.233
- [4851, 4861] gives 6.501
